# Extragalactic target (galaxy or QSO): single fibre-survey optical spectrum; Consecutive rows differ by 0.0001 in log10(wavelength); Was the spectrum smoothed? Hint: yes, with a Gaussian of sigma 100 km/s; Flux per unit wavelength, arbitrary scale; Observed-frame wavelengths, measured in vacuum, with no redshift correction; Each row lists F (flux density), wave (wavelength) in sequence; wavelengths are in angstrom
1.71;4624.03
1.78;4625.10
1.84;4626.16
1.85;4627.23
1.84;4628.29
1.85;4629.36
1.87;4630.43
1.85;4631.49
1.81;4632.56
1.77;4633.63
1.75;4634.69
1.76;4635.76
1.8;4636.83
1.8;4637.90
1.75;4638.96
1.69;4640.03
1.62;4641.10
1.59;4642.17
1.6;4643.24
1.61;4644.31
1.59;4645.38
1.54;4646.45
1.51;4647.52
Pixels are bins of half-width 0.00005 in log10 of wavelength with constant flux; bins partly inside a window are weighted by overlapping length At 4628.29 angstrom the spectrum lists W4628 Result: 1.84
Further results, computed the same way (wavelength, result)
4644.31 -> 1.61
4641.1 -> 1.62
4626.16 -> 1.84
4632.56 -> 1.81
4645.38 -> 1.59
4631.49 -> 1.85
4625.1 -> 1.78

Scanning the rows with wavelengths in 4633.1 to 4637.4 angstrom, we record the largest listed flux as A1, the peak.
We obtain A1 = 1.8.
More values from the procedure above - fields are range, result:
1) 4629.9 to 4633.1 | 1.87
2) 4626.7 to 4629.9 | 1.85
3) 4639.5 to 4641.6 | 1.69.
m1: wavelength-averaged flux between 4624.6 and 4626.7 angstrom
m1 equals 1.81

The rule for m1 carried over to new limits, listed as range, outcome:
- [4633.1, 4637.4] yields 1.77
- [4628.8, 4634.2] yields 1.83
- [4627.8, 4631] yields 1.85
